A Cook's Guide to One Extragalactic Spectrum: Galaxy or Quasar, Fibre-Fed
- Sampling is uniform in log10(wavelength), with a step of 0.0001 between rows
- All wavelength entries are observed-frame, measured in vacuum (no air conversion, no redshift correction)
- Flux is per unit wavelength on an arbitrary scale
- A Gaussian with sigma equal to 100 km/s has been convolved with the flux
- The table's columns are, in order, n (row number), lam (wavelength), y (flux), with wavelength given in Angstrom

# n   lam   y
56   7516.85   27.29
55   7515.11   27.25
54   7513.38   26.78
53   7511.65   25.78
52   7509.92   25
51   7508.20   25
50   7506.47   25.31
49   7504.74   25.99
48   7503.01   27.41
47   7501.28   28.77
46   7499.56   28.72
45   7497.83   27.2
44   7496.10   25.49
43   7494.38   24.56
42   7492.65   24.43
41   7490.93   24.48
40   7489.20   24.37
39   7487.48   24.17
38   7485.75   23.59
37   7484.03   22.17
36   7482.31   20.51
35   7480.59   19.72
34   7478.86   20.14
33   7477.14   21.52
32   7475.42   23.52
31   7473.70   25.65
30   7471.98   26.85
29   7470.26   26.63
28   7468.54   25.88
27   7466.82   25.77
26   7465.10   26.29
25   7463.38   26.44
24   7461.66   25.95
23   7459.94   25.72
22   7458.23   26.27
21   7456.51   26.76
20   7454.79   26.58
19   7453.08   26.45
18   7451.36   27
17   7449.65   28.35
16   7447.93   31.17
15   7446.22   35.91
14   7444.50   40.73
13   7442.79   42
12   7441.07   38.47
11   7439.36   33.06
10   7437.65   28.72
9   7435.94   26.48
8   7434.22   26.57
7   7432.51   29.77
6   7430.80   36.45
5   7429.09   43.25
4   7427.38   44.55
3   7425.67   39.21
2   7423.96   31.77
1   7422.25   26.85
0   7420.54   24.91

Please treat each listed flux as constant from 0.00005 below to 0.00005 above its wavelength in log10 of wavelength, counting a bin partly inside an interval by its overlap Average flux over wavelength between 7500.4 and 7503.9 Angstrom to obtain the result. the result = 28.1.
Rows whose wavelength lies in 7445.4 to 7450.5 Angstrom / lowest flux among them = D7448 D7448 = 28.35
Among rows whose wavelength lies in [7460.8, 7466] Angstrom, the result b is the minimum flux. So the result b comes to 25.95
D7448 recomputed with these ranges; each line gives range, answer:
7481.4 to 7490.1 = 20.51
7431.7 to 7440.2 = 26.48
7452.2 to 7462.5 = 25.72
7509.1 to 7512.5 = 25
